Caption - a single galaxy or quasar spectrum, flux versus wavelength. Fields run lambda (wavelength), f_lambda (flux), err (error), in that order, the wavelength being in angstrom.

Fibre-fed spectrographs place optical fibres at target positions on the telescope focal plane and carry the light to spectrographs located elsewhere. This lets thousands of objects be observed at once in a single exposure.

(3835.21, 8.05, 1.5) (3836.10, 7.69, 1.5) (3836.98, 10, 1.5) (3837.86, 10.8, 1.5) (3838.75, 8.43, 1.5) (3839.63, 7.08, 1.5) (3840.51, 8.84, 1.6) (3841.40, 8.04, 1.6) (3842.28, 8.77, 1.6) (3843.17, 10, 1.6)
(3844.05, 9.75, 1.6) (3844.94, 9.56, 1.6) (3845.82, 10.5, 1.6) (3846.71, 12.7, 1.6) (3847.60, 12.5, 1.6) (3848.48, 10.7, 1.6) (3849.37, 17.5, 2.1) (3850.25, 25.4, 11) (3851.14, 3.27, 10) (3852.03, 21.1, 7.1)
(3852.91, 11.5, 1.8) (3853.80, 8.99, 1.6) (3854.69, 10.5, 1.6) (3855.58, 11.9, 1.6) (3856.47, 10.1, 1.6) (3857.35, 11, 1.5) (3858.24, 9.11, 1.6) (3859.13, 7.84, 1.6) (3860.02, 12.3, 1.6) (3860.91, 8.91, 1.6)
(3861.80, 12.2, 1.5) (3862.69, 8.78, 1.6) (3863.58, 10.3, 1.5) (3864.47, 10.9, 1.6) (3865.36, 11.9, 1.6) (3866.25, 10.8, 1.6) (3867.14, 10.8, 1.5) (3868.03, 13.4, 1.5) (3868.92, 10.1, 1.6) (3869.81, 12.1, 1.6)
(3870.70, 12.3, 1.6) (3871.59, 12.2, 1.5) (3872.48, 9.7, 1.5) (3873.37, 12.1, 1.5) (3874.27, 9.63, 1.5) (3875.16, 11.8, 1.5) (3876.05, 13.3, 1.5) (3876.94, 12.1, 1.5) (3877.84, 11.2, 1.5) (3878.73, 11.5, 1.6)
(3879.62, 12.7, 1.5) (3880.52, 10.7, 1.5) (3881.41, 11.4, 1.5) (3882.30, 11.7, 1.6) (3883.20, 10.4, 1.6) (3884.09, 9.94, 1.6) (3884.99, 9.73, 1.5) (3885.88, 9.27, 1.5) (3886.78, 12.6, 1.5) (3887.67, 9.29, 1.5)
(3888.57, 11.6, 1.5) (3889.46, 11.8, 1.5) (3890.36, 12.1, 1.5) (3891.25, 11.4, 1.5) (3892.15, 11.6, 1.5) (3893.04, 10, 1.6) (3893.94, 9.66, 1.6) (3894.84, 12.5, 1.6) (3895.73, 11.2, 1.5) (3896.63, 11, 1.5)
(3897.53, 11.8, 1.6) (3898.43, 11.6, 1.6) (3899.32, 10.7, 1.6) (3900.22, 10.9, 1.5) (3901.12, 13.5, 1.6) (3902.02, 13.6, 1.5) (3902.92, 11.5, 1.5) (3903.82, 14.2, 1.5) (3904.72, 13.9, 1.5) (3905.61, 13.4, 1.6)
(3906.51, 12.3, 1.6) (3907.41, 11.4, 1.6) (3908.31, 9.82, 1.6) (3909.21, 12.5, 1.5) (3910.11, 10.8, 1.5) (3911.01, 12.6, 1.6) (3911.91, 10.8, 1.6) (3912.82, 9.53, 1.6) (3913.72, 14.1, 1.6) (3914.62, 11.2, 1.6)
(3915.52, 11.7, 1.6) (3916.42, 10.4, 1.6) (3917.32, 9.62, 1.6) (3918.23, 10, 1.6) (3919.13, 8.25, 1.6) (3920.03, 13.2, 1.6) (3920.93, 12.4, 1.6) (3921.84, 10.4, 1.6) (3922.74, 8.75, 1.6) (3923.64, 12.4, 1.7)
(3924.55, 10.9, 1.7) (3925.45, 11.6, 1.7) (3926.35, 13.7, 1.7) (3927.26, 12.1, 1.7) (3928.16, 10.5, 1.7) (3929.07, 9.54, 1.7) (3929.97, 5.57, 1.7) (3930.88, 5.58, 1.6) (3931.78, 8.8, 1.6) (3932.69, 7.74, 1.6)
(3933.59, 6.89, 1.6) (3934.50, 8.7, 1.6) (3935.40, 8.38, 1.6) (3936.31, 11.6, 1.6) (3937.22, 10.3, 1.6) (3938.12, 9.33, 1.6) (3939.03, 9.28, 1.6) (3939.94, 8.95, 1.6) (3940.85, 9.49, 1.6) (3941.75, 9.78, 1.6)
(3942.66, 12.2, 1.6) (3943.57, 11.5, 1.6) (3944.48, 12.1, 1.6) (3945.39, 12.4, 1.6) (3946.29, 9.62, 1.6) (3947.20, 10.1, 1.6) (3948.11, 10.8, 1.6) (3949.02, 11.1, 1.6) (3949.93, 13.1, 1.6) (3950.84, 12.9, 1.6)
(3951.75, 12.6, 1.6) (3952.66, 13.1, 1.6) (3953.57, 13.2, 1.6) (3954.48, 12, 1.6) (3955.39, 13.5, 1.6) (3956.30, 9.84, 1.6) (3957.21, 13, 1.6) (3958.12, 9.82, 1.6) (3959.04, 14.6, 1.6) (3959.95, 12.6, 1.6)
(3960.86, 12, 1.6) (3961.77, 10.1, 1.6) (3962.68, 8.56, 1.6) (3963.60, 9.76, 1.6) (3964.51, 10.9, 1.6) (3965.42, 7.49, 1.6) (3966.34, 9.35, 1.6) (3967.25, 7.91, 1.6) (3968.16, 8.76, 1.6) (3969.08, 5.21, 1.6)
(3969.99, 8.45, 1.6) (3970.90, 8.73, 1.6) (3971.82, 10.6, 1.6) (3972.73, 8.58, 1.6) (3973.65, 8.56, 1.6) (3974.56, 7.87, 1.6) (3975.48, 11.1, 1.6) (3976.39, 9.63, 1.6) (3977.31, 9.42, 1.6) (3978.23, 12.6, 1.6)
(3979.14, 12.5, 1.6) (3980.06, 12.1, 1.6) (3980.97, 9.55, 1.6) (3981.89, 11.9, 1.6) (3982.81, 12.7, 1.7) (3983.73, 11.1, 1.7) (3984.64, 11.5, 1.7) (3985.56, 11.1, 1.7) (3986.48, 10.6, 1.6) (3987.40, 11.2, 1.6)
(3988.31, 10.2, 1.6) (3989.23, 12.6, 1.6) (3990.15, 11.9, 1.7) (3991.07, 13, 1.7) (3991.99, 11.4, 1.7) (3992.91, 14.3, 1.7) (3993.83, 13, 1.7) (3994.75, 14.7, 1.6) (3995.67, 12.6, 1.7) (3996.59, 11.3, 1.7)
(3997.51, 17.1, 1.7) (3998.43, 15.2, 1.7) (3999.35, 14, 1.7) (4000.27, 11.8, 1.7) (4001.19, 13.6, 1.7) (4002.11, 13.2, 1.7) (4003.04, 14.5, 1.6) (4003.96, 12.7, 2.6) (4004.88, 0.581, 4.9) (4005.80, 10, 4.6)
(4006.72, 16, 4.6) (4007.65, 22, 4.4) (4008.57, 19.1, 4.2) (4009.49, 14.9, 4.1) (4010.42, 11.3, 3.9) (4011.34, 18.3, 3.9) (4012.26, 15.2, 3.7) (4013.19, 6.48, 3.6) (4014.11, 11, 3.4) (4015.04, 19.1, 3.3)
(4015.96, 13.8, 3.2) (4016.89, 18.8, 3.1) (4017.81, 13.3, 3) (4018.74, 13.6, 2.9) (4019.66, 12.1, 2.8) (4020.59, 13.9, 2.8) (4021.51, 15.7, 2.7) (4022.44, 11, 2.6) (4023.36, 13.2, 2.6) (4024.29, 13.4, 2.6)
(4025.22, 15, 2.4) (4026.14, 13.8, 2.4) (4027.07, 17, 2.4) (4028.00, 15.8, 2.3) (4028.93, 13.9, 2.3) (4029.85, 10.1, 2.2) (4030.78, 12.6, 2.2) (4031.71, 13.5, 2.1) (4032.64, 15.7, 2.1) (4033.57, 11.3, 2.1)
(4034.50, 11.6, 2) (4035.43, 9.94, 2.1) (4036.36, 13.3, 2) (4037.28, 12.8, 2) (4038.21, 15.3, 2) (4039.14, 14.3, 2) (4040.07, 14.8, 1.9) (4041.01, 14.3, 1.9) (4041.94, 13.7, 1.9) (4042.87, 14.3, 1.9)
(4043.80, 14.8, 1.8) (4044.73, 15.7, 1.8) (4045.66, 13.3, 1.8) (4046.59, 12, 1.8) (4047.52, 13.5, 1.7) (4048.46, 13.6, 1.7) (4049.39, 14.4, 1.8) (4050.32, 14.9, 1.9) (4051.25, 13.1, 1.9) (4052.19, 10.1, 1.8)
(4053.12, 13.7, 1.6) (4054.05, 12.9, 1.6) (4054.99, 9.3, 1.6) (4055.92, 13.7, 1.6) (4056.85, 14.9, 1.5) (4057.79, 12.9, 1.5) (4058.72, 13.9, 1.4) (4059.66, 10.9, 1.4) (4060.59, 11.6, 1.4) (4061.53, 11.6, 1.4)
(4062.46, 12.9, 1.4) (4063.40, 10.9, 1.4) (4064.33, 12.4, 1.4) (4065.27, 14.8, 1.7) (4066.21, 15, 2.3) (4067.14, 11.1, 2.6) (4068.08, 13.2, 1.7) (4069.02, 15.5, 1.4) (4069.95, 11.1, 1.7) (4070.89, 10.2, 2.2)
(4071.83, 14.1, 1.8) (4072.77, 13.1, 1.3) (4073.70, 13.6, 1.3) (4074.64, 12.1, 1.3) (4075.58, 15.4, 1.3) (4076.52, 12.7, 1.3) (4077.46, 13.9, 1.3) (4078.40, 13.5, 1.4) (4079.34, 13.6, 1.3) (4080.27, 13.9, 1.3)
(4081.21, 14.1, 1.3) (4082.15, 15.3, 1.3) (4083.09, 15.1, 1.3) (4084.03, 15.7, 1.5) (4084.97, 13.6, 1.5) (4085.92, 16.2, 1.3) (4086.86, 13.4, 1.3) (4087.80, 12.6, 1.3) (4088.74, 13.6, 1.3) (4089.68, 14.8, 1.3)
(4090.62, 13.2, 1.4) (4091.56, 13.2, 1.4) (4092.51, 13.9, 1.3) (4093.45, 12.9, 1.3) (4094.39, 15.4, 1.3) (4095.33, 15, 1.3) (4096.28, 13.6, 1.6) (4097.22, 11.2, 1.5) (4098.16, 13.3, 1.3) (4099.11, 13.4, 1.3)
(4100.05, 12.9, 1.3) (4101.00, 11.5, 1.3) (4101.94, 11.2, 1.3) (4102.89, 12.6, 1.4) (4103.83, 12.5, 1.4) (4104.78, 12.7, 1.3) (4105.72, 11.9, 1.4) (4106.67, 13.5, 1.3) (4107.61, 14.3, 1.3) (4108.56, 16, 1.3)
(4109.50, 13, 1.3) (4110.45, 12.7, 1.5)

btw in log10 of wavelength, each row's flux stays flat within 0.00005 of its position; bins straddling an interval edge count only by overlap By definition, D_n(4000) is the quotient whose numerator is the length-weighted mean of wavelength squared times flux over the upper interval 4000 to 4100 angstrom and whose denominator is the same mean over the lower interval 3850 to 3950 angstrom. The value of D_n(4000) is 1.3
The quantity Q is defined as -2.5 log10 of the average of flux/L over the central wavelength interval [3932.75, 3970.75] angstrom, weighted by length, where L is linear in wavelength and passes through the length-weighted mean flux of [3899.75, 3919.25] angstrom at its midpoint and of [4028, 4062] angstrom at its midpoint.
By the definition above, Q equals 0.16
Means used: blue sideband 11.7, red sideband 13.2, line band 10.5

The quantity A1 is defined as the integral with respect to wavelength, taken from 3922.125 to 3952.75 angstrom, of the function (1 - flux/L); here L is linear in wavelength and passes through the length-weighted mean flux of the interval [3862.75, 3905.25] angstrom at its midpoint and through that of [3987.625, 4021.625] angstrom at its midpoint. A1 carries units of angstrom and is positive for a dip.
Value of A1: 5.1 angstrom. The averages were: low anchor 11.4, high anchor 13.5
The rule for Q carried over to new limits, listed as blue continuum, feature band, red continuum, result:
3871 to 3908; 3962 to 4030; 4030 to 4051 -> 0.07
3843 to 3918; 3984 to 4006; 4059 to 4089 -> 0.03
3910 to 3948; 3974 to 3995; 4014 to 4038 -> 0.07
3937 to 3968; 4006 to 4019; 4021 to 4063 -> -0.20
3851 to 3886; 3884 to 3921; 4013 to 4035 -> 0.02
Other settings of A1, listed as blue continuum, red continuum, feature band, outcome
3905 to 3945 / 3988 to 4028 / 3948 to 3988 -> 4.5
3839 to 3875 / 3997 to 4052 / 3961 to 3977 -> 4.8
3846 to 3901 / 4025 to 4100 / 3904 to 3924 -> 0.8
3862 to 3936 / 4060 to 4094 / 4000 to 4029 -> -3.0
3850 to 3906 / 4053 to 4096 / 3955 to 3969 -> 2.2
